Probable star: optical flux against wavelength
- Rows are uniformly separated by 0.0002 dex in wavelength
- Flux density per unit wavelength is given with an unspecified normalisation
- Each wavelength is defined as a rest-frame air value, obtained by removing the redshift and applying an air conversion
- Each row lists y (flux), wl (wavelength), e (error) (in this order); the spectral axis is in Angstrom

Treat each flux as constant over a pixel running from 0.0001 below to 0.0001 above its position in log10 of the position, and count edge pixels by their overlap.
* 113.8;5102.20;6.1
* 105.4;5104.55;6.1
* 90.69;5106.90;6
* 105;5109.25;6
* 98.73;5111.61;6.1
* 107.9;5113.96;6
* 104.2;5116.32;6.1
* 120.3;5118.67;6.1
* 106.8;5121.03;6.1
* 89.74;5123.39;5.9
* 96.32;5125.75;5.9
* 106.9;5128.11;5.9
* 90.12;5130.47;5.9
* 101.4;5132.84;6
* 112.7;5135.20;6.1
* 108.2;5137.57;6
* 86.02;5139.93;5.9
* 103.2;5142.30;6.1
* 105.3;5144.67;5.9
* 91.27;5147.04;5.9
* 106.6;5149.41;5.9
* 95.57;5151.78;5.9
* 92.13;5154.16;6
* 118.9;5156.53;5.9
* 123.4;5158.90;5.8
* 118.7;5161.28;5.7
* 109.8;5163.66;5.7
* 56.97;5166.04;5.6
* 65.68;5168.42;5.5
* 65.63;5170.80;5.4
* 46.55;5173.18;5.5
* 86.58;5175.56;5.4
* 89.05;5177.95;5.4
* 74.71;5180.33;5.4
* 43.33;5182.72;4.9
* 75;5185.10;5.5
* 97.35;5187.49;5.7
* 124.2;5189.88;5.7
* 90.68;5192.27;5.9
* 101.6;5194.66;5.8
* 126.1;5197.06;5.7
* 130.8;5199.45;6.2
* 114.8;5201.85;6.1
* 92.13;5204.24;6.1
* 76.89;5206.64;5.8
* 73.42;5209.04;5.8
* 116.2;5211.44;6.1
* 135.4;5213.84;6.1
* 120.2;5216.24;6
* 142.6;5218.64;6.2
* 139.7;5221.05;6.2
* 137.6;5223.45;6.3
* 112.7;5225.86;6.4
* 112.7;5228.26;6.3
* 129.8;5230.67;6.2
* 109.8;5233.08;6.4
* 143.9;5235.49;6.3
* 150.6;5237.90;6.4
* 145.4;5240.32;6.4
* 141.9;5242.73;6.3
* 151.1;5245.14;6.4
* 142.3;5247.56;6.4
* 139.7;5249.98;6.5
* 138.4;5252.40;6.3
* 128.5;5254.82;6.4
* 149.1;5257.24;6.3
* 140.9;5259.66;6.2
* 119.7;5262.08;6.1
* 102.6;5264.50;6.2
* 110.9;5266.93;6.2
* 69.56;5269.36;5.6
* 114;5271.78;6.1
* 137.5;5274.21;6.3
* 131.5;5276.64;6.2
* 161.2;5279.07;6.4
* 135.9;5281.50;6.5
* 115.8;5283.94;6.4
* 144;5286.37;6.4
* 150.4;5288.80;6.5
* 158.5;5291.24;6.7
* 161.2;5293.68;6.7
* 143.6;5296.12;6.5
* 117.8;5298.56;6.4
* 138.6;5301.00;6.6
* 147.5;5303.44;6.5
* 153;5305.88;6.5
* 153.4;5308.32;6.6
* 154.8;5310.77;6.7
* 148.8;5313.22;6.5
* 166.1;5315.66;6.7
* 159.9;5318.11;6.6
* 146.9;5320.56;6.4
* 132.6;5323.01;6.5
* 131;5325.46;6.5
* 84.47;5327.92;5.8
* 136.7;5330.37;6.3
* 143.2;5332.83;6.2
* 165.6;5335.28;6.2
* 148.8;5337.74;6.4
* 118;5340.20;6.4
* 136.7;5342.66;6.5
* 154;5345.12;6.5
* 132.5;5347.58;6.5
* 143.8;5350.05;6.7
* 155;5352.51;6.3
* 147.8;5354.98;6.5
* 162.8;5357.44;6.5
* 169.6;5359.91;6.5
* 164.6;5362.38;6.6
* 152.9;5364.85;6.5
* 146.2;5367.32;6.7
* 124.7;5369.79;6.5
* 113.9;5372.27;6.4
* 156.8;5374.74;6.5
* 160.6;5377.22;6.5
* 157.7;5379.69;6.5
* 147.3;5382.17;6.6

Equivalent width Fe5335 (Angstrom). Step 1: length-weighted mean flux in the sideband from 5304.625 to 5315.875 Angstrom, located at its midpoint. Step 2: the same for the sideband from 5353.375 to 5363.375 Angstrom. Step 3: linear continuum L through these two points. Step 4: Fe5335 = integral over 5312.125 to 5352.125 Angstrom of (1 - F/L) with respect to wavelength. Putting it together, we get 4.2 Angstrom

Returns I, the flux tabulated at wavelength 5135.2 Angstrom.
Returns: 112.7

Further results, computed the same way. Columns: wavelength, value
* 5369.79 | 124.7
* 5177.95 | 89.05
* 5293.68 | 161.2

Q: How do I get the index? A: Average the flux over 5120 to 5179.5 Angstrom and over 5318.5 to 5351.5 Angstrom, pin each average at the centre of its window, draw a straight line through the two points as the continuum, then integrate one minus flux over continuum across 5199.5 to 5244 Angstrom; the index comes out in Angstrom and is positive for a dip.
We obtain -4.3 Angstrom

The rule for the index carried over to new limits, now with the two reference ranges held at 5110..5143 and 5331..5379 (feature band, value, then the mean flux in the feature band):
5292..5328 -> -1.66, 145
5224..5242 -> -0.96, 130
